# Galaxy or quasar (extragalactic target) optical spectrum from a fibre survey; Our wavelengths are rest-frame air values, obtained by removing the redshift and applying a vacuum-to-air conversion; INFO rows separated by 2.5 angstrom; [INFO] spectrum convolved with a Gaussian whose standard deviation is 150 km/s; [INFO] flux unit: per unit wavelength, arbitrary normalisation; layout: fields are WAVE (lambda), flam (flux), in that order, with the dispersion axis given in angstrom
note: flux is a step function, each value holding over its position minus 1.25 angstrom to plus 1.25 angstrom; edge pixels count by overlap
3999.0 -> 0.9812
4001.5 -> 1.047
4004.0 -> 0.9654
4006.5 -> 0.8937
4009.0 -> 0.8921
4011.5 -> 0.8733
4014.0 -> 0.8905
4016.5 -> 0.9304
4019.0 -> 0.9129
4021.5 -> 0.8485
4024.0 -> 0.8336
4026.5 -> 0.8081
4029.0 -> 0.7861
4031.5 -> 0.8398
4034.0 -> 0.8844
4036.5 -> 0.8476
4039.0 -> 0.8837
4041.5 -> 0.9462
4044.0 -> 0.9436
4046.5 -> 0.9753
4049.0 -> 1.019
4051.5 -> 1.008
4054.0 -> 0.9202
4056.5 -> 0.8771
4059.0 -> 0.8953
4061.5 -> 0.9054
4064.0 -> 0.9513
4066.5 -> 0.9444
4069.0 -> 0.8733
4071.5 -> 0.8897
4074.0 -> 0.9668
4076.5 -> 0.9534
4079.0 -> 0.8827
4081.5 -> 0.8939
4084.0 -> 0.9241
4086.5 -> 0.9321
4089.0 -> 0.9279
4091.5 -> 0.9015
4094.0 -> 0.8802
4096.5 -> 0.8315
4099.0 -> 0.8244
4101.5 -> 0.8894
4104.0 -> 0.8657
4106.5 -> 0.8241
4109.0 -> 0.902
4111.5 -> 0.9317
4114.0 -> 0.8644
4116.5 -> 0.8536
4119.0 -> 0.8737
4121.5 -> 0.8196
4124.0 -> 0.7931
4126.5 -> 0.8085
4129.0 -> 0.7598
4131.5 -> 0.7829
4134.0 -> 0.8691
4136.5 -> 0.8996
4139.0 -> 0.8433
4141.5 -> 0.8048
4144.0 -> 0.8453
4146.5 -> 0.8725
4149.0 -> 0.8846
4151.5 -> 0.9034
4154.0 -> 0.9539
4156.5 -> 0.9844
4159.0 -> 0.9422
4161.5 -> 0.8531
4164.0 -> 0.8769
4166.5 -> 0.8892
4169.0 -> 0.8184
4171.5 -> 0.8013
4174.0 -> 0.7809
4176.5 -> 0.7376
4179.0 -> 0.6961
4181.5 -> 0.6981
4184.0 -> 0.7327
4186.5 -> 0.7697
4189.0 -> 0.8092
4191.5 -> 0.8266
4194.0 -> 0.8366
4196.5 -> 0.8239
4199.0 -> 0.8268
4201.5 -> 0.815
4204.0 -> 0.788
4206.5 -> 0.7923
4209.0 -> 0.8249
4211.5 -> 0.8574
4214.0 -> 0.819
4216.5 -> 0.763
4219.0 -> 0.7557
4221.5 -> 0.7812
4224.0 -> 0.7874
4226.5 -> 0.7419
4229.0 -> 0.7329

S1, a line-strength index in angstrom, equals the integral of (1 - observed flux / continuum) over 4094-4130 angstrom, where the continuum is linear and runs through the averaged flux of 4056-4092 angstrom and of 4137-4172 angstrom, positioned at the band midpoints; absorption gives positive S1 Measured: 2.03 angstrom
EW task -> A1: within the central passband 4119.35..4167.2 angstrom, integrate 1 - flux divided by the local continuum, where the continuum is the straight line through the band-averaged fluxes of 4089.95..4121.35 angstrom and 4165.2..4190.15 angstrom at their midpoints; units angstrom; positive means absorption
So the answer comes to -2.61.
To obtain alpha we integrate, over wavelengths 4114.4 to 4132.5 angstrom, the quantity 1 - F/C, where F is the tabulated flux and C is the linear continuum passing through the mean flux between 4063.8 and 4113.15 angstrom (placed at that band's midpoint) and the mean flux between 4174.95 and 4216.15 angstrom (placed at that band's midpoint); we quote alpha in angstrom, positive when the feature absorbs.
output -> 1.0 angstrom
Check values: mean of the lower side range 0.898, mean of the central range 0.816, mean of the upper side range 0.79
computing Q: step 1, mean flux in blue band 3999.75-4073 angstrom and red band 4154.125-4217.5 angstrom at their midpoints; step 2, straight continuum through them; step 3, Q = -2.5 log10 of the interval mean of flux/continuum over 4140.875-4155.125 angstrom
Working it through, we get -0.05 mag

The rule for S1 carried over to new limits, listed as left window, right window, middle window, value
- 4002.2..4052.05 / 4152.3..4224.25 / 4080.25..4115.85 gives -0.91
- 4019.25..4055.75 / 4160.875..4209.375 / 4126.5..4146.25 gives 0.02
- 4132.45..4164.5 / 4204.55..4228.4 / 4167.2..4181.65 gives 1.45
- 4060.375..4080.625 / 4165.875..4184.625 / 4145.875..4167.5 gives -3.11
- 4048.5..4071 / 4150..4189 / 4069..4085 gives -0.04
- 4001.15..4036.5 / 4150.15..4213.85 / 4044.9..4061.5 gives -1.46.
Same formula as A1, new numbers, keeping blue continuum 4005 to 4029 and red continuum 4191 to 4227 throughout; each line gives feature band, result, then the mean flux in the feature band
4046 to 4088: -3.7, 0.929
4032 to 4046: -0.6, 0.902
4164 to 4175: -0.2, 0.83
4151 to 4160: -1.4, 0.95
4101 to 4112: -0.5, 0.879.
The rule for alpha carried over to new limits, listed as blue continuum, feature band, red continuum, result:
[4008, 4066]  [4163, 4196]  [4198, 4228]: 1.0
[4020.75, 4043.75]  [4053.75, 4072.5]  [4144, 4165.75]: -0.8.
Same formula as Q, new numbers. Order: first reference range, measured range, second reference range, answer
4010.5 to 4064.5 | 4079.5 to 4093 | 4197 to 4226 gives -0.052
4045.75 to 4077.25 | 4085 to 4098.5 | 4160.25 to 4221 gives 0.016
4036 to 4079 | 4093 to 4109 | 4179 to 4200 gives 0.032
